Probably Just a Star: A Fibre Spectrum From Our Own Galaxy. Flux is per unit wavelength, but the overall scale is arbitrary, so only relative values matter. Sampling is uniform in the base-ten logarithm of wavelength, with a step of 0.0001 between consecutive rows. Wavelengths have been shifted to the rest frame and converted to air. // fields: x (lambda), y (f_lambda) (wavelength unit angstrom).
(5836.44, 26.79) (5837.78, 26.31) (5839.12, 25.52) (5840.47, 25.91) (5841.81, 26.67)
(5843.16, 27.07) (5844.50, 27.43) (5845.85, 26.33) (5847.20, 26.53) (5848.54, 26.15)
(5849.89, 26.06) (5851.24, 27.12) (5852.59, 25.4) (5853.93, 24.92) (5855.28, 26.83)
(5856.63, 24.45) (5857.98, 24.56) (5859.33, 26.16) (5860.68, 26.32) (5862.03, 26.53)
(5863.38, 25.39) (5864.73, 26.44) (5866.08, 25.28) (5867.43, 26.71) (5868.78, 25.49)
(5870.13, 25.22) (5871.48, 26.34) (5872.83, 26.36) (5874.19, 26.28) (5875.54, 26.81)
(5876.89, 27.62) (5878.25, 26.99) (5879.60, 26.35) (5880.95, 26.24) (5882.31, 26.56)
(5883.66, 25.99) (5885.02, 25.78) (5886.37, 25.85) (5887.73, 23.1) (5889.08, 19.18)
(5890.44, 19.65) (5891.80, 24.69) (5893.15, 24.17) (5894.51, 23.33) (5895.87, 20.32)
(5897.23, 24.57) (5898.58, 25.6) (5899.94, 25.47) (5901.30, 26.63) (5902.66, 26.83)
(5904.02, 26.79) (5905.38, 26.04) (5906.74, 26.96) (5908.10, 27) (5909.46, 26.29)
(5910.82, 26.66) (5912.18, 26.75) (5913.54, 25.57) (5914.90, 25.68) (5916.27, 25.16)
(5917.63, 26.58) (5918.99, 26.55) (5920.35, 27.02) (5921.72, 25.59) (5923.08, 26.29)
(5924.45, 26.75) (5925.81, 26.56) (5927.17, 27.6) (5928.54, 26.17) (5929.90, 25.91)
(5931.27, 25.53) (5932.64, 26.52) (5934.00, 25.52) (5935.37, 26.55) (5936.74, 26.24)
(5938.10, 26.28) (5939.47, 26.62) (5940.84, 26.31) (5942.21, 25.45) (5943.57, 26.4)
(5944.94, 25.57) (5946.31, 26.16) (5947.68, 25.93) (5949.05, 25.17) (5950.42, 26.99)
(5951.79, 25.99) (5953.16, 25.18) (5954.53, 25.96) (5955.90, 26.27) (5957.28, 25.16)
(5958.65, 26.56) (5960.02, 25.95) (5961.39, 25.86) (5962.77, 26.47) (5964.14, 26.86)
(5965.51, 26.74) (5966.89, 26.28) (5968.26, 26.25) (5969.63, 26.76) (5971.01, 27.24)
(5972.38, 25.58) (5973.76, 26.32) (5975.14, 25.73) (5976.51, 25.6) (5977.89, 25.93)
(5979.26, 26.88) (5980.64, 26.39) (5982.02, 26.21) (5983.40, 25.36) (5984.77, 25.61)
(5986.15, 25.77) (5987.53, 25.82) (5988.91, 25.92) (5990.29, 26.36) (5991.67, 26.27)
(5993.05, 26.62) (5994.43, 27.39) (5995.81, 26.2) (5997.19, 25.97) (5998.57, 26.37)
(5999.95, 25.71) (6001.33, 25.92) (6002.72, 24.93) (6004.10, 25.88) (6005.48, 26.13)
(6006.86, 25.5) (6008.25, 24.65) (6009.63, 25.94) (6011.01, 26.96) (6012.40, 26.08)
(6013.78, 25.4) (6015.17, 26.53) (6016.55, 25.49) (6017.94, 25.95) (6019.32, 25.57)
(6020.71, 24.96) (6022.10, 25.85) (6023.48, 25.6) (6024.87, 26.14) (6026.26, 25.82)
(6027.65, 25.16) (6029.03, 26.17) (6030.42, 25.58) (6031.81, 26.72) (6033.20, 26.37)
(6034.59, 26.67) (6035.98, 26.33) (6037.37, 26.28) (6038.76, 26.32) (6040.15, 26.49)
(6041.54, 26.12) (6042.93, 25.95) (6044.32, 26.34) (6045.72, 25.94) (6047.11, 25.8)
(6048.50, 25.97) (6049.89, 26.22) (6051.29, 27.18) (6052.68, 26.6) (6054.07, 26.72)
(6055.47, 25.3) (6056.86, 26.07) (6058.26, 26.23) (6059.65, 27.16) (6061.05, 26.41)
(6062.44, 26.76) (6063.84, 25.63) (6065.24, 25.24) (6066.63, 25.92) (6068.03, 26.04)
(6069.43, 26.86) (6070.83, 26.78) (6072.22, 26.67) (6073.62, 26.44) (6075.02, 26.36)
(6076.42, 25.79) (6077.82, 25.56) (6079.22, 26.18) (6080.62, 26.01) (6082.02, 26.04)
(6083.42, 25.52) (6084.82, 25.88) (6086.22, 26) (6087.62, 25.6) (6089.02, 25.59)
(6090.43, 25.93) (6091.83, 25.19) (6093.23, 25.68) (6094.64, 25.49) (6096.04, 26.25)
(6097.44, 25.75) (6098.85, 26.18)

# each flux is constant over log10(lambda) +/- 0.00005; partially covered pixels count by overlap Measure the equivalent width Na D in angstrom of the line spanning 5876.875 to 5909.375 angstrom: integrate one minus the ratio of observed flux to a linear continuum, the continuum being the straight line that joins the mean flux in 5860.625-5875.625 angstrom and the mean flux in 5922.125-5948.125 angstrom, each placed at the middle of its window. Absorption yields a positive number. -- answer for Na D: 1.3 angstrom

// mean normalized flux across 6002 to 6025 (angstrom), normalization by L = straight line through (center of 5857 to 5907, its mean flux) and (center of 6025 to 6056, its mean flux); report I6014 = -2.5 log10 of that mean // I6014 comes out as 0.013 mag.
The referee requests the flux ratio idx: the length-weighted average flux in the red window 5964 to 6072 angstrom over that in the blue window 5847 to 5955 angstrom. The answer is 1.01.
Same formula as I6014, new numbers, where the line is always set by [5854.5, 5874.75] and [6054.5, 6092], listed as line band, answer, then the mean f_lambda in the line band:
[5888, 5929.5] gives 0.022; 25.4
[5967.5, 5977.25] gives -0.010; 26.2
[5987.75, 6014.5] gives 0.000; 26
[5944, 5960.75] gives 0.002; 25.9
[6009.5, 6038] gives 0.001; 26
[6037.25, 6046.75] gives -0.006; 26.2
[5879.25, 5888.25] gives 0.008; 25.7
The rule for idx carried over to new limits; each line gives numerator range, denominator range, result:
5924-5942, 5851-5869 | 1.02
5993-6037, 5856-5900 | 1.03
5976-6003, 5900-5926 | 0.99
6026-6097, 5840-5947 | 1.01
